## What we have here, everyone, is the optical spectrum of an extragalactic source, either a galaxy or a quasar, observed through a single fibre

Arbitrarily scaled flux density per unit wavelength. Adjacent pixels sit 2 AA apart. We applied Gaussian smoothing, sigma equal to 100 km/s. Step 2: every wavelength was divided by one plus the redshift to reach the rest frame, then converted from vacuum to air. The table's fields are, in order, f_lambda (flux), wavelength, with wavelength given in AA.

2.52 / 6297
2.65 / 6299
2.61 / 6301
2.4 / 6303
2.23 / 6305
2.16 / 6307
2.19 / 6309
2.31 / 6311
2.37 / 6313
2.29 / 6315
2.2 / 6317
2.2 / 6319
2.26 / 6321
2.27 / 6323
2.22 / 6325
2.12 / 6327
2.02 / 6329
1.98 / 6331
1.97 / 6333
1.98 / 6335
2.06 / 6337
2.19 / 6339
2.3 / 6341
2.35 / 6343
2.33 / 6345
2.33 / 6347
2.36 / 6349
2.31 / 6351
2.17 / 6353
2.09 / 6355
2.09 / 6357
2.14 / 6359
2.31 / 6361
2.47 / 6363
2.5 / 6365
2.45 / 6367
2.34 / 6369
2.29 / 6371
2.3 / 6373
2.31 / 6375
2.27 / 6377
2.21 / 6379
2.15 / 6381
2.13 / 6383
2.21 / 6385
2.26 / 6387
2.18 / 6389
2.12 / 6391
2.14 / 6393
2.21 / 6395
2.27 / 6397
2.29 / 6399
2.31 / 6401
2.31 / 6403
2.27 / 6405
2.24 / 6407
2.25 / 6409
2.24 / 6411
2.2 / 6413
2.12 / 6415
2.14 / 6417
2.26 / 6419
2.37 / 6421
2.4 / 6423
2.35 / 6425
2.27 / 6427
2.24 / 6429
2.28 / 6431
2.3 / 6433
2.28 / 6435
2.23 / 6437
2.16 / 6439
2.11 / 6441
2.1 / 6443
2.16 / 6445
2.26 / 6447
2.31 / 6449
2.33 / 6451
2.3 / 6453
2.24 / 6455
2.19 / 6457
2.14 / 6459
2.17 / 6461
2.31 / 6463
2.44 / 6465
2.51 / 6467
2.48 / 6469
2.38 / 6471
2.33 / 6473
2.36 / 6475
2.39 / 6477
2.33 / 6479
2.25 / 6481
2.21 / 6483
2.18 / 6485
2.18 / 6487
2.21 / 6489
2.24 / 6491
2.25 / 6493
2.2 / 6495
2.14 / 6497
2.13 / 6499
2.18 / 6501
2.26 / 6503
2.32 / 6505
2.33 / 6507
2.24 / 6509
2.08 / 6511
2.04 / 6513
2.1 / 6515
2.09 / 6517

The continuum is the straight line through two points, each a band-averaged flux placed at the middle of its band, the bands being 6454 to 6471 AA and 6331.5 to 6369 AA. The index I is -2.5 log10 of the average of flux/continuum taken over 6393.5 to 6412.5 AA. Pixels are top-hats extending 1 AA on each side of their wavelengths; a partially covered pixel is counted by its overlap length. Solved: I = 0.01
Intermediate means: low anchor 2.24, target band 2.26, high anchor 2.31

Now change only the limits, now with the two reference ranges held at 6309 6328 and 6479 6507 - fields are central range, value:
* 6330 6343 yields 0.07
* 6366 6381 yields -0.03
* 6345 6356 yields -0.01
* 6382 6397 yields 0.02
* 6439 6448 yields 0.03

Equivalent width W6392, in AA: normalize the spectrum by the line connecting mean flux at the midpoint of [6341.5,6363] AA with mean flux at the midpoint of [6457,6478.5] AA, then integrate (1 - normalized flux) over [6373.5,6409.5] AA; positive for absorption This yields 0.91 AA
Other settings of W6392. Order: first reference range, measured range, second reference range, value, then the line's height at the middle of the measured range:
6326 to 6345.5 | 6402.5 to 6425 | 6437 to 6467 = -0.57 AA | 2.2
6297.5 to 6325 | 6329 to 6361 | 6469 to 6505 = 1.81 AA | 2.31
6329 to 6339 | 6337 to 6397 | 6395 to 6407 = -3.12 AA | 2.15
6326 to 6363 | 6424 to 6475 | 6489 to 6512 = -1.68 AA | 2.2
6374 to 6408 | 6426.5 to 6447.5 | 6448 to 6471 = 0.65 AA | 2.29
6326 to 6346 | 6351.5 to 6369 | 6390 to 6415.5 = -0.93 AA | 2.17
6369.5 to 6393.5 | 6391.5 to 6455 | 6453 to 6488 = 0.25 AA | 2.26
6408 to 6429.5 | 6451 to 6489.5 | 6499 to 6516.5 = -1.38 AA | 2.22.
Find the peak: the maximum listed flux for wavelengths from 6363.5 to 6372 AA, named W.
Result 2.5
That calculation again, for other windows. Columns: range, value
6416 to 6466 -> 2.44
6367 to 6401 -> 2.45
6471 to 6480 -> 2.39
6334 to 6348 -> 2.35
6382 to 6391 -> 2.26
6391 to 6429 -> 2.4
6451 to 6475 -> 2.51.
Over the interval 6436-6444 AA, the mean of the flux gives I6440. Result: 2.15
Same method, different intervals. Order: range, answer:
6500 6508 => 2.27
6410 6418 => 2.18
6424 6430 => 2.29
